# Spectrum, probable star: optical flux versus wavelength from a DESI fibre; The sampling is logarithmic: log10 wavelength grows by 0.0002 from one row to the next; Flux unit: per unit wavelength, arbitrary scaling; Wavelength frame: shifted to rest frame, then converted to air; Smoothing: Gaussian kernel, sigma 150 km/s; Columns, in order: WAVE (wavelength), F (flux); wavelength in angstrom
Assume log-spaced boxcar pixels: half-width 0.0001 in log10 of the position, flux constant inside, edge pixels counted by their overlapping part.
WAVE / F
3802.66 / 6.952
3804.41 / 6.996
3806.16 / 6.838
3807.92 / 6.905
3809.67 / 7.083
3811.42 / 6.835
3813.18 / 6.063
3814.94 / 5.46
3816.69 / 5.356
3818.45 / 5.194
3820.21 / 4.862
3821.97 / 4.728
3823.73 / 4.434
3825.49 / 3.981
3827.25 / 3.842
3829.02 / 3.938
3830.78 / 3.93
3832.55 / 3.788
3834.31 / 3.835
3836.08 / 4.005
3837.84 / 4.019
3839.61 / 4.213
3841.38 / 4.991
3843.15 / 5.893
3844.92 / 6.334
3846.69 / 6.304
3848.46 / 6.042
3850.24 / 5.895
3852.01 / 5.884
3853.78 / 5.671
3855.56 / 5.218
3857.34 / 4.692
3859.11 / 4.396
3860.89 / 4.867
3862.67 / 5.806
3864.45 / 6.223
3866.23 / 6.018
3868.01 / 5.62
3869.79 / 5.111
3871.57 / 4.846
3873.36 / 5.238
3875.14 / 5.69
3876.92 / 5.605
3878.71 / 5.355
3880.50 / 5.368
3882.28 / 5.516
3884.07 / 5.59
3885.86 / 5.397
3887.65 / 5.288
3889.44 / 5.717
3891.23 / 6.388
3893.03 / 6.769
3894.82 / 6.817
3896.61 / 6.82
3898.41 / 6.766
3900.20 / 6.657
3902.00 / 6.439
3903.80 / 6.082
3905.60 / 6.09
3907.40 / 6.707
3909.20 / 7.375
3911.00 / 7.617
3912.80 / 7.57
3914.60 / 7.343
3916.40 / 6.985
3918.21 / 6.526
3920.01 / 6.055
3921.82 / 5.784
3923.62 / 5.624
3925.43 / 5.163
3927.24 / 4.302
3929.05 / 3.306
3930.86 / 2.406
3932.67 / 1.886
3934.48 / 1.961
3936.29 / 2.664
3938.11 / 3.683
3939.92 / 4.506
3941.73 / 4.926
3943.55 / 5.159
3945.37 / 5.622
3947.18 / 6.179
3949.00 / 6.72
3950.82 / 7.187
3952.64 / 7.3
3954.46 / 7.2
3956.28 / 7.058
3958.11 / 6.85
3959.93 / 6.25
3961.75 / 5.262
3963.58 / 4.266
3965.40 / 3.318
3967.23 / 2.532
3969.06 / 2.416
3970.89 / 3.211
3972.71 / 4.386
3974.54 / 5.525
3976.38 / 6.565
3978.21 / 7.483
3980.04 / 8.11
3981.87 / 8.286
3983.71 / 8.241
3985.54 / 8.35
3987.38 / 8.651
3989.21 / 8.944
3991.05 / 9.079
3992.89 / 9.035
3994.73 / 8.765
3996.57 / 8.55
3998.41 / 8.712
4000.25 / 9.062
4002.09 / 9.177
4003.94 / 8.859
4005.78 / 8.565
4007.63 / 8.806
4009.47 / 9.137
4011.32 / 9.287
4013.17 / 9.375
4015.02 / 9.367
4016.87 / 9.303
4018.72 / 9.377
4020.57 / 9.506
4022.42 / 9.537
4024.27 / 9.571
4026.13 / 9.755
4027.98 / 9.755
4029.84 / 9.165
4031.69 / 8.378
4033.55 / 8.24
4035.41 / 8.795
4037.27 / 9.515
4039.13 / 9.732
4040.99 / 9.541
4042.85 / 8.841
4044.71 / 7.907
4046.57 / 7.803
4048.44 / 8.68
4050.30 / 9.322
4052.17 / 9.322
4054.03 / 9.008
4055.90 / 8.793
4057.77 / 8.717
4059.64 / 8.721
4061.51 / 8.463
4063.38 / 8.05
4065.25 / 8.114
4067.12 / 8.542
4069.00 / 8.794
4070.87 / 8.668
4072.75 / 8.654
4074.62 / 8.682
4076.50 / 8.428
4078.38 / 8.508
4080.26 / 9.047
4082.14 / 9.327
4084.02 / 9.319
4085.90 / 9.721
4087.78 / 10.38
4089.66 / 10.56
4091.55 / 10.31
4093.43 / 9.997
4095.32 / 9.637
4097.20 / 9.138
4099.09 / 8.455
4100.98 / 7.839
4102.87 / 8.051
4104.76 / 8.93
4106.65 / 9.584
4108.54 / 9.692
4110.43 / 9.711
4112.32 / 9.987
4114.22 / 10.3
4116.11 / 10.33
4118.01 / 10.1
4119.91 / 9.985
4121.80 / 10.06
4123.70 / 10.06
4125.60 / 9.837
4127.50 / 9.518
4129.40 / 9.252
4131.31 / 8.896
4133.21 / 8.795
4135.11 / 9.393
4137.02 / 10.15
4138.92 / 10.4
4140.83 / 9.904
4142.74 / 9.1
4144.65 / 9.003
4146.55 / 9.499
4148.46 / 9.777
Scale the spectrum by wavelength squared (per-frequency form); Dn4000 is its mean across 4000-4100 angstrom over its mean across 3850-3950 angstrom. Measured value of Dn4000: 1.8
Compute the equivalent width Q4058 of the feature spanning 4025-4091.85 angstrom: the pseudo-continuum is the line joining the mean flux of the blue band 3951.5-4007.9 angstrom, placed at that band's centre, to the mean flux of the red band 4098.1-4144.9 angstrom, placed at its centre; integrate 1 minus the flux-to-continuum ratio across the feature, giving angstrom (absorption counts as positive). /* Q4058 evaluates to -4.6 angstrom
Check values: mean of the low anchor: 7.04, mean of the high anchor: 9.5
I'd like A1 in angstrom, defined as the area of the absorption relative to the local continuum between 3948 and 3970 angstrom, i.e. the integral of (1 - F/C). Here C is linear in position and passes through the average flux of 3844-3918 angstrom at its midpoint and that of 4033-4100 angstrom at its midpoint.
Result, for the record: 5.2 angstrom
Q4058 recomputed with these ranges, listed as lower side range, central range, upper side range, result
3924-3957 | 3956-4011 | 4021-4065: -4.1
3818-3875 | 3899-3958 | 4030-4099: 7.5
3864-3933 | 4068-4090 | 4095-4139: -0.7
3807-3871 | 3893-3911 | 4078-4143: -1.4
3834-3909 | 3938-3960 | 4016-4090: 3.0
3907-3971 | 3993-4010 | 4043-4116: -4.7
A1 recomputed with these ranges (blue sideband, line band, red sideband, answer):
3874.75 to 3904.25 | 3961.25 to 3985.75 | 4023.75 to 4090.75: 6.6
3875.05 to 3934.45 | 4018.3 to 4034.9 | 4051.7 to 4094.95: -2.2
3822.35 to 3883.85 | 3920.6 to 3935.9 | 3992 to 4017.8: 6.9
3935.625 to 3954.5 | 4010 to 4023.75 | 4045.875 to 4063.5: -3.2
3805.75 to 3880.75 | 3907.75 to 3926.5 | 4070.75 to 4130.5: -0.4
